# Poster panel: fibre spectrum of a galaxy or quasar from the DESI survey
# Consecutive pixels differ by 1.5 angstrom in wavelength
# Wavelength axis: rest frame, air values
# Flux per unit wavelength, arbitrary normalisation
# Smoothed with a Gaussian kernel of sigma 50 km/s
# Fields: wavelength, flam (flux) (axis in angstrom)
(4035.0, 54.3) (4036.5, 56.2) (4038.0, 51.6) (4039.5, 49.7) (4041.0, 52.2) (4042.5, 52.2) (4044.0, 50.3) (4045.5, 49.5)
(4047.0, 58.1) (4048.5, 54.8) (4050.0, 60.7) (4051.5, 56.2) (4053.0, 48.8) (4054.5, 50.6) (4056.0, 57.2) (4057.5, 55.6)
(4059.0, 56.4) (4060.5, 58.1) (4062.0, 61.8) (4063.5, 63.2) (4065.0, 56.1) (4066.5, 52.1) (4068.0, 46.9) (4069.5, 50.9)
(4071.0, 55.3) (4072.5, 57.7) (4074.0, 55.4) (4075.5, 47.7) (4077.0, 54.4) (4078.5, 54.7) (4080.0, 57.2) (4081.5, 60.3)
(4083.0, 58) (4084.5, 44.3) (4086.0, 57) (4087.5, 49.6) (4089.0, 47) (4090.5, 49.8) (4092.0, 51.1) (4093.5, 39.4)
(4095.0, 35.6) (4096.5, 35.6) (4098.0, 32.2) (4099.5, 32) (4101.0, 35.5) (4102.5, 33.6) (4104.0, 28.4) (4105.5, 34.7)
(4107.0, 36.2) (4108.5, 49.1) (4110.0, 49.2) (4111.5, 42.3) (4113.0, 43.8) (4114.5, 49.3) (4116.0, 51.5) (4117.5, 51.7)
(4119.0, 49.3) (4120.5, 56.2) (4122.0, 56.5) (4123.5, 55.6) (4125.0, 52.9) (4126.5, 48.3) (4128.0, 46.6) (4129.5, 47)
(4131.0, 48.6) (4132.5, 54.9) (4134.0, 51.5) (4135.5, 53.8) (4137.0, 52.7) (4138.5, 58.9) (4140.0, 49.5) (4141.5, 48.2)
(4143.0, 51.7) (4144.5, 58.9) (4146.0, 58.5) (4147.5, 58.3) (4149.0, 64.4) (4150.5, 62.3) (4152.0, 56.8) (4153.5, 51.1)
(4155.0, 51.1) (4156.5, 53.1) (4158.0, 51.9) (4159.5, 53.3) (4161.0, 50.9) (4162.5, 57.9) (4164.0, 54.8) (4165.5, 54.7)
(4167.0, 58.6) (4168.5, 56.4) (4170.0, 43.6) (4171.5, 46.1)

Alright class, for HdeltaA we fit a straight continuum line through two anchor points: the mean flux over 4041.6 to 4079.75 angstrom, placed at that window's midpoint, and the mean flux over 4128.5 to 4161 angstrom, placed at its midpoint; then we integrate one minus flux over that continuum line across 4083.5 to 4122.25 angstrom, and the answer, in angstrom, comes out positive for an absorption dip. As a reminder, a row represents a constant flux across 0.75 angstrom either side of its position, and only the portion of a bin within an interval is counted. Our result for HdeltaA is 7.48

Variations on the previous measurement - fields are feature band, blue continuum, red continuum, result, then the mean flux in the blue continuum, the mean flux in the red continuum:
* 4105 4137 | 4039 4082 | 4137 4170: 3.3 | 54.6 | 55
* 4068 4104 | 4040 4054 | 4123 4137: 3.6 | 53.5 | 51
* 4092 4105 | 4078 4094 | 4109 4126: 4.1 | 51.8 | 50.7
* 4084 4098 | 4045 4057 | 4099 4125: 1.0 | 54.6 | 44.8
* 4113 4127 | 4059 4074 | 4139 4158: 0.9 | 55.8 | 55.2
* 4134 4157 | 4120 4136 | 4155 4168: -0.9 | 51.9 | 54.2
